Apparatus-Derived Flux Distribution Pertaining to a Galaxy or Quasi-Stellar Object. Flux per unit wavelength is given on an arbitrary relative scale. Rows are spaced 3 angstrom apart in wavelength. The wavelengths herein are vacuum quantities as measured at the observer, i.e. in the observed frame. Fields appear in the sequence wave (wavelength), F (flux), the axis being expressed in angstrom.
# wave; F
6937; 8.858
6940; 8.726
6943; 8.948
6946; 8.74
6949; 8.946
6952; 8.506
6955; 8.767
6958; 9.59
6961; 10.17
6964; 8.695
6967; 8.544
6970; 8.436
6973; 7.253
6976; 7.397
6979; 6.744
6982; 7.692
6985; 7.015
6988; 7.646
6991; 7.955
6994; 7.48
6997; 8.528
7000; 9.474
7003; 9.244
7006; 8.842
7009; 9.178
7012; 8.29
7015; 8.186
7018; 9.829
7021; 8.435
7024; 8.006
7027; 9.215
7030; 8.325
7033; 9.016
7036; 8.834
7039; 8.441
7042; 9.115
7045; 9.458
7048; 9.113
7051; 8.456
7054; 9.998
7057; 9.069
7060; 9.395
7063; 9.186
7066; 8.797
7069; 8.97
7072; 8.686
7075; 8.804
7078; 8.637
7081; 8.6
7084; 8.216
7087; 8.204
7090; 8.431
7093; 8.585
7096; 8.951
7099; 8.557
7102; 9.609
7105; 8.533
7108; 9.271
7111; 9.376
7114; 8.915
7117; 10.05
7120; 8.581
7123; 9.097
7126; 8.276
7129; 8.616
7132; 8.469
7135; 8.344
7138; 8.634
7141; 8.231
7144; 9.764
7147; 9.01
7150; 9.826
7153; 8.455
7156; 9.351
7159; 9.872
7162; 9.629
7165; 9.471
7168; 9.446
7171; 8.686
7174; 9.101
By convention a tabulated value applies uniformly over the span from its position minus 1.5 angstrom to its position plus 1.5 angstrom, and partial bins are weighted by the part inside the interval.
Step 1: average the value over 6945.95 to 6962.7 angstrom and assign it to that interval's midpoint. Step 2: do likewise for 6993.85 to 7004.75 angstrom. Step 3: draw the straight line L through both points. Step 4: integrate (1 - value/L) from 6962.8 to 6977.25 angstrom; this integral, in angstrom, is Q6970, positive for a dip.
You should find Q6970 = 1.6 angstrom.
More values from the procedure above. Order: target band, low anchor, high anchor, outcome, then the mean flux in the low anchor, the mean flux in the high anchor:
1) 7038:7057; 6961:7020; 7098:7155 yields -1.2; 8.28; 8.93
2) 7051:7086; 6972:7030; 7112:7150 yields -1.4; 8.24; 8.88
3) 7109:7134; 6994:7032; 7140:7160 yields 0.6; 8.75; 9.22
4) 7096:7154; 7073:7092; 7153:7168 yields 0.5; 8.49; 9.45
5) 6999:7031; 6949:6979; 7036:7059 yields 0.2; 8.52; 9.08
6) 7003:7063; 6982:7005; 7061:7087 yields -3.4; 8.17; 8.72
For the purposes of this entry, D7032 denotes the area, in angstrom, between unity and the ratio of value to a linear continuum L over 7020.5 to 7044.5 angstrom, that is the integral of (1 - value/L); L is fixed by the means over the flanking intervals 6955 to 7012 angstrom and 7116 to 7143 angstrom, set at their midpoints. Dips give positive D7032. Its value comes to -0.7 angstrom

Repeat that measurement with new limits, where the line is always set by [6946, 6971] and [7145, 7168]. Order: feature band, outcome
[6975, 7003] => 3.6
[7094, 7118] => 0.4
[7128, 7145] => 1.3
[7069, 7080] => 0.6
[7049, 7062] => -0.1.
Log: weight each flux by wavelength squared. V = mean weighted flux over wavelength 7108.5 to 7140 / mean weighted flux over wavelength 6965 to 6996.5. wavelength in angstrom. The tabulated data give 1.20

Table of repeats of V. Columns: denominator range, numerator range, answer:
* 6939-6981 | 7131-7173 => 1.13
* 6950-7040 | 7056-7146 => 1.08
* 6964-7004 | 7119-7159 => 1.16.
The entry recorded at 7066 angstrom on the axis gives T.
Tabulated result 8.797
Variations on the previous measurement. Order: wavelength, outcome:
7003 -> 9.244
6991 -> 7.955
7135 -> 8.344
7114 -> 8.915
